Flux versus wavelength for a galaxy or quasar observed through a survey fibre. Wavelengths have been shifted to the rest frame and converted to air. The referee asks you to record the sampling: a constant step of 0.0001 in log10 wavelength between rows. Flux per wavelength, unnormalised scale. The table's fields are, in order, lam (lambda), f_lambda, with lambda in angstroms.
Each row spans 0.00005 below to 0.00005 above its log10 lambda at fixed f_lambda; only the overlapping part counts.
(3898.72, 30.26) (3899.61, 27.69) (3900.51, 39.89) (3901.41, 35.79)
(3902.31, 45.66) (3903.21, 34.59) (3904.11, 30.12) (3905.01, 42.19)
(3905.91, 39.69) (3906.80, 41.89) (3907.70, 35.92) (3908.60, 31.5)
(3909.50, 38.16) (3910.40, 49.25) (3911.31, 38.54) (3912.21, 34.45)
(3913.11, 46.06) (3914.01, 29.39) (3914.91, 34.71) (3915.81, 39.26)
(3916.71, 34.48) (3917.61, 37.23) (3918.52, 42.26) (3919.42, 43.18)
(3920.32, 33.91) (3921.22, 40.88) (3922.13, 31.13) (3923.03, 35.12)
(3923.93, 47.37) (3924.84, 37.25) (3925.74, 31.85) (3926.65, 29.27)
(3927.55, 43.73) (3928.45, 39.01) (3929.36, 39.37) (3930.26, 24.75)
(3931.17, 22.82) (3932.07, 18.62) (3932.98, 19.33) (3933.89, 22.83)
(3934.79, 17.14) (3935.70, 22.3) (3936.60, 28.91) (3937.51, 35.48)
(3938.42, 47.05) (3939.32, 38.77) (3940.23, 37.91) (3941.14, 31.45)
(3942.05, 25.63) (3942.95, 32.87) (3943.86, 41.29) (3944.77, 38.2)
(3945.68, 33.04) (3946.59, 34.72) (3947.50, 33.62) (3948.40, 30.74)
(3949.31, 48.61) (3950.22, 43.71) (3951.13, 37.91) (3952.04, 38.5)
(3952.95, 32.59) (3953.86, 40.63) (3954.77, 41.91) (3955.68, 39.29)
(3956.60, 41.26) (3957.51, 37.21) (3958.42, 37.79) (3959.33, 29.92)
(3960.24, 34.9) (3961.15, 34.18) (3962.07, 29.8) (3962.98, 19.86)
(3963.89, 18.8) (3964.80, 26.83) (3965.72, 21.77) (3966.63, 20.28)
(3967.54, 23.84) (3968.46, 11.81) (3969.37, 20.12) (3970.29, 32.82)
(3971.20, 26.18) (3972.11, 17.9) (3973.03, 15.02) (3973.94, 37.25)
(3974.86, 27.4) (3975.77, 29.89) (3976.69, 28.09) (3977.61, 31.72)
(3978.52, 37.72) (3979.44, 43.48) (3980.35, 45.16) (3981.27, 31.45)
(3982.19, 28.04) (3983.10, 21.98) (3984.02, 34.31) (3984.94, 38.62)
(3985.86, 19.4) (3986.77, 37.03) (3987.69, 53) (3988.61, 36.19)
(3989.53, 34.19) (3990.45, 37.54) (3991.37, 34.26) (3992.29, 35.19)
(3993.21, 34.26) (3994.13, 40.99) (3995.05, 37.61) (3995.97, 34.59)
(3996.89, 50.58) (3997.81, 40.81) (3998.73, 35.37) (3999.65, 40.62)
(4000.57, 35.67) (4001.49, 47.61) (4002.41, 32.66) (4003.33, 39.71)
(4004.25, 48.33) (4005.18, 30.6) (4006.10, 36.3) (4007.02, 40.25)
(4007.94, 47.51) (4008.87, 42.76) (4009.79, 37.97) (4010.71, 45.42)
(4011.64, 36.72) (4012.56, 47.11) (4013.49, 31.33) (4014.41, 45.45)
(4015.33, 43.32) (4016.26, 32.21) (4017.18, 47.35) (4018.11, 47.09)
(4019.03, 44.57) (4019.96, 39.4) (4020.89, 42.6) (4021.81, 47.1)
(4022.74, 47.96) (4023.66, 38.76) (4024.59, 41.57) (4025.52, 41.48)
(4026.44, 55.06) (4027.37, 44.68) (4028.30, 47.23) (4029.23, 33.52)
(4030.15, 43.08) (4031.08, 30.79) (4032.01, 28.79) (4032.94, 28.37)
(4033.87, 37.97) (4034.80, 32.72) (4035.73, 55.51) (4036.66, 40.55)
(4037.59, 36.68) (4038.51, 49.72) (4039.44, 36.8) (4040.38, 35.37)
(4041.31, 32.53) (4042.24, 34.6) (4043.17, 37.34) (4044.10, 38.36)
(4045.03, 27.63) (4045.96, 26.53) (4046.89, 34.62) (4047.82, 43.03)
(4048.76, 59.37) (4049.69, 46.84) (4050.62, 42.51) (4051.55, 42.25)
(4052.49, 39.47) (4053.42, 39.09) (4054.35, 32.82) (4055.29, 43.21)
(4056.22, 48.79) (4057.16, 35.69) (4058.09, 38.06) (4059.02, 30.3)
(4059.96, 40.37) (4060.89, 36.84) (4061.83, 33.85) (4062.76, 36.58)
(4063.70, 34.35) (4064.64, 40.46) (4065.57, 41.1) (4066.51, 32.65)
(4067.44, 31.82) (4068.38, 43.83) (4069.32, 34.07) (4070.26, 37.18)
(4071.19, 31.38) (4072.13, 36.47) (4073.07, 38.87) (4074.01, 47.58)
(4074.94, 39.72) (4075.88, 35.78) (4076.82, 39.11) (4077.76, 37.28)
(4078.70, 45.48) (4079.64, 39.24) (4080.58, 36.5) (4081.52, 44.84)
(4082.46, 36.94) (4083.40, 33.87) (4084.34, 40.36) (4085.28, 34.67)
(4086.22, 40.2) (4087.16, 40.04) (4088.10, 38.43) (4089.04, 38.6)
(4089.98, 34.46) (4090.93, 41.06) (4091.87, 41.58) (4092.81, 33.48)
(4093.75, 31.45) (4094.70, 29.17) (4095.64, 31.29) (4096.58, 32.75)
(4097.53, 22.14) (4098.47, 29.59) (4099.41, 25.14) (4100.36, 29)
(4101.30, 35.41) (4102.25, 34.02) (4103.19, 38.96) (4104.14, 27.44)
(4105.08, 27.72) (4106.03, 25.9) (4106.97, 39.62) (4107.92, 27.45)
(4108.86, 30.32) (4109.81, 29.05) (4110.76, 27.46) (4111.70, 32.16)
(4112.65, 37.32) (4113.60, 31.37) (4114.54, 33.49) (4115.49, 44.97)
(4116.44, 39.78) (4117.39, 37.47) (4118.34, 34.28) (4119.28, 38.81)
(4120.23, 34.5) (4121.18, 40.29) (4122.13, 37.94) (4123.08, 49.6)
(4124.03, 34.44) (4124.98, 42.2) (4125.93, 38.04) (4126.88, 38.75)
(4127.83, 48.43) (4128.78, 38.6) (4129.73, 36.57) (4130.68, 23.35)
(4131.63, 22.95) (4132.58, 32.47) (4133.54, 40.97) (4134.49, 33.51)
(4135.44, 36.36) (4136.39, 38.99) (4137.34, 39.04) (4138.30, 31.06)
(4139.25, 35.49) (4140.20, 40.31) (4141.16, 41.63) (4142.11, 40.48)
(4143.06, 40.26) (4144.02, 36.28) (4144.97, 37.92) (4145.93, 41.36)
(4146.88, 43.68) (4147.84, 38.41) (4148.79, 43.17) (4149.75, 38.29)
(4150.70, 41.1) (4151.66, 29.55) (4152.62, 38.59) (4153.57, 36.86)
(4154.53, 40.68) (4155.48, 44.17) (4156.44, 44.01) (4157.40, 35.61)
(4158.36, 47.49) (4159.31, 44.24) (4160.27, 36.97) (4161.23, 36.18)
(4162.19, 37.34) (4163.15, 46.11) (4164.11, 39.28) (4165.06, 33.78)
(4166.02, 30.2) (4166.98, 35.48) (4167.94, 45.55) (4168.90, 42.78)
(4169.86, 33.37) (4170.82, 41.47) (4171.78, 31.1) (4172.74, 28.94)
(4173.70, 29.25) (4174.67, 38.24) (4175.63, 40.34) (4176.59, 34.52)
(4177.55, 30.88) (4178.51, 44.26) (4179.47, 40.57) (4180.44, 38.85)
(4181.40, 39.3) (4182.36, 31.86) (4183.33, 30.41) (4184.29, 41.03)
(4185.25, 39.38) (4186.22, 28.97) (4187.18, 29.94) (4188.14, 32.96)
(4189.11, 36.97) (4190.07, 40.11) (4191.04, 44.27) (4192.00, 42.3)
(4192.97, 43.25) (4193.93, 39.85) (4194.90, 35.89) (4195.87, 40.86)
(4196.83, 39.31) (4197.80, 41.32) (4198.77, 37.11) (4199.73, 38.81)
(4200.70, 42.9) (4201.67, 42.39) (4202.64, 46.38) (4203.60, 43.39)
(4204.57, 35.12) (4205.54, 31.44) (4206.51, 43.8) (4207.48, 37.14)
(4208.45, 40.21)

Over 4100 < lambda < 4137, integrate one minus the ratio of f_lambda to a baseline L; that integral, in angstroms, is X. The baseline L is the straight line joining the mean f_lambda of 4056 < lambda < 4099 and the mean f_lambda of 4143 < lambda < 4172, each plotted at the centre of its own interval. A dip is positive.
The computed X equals 2.78 angstroms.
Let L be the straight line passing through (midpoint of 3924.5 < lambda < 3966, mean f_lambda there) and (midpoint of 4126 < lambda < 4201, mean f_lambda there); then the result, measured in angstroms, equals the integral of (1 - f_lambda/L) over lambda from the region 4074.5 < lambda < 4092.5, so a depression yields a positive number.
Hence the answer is -1.4 angstroms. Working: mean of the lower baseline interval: 32.9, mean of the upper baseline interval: 37.8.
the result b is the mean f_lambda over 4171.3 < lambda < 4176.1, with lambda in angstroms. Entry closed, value 33.5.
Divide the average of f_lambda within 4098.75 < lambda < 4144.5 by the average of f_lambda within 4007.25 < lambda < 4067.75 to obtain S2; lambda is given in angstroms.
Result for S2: 0.89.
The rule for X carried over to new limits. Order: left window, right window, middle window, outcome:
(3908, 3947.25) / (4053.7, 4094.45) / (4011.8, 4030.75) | -3.2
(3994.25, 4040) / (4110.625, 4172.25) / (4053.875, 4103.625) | 3.6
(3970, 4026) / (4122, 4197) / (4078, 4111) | 3.1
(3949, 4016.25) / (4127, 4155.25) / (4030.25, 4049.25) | -0.9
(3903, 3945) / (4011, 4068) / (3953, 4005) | 5.4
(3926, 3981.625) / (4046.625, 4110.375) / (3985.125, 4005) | -3.0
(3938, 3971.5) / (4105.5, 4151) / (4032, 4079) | -4.2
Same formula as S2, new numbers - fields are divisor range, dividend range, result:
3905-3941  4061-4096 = 1.07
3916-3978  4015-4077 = 1.23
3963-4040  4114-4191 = 1.03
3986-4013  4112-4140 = 0.94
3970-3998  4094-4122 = 0.96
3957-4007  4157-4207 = 1.16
